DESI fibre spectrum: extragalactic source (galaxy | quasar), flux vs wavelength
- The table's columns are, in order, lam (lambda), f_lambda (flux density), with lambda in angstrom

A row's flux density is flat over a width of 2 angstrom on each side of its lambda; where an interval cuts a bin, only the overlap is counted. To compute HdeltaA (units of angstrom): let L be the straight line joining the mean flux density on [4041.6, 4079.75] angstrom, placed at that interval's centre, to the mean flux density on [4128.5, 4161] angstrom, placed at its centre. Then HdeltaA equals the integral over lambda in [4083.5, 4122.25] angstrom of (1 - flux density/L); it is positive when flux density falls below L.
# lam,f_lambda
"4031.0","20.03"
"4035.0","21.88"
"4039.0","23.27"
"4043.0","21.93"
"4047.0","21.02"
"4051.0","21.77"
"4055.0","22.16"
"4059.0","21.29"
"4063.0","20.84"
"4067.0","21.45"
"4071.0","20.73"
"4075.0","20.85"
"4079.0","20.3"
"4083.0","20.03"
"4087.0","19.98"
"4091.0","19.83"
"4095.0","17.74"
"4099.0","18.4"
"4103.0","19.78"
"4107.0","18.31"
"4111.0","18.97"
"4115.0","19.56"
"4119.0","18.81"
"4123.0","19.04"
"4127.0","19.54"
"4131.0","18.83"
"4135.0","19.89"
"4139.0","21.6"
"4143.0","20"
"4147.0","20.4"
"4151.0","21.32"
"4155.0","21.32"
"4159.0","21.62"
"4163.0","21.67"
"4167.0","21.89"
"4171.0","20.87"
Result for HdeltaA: 3.4 angstrom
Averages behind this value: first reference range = 21.3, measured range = 19.1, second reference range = 20.6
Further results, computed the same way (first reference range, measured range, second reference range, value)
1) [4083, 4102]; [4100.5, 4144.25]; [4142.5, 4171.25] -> 1.4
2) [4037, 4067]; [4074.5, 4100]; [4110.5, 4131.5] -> 1.1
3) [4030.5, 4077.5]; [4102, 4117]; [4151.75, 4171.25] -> 1.7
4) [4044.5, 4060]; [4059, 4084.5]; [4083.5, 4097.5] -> -0.5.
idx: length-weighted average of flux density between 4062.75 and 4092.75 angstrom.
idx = 20.5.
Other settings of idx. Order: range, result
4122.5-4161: 20.4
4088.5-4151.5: 19.5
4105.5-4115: 18.9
